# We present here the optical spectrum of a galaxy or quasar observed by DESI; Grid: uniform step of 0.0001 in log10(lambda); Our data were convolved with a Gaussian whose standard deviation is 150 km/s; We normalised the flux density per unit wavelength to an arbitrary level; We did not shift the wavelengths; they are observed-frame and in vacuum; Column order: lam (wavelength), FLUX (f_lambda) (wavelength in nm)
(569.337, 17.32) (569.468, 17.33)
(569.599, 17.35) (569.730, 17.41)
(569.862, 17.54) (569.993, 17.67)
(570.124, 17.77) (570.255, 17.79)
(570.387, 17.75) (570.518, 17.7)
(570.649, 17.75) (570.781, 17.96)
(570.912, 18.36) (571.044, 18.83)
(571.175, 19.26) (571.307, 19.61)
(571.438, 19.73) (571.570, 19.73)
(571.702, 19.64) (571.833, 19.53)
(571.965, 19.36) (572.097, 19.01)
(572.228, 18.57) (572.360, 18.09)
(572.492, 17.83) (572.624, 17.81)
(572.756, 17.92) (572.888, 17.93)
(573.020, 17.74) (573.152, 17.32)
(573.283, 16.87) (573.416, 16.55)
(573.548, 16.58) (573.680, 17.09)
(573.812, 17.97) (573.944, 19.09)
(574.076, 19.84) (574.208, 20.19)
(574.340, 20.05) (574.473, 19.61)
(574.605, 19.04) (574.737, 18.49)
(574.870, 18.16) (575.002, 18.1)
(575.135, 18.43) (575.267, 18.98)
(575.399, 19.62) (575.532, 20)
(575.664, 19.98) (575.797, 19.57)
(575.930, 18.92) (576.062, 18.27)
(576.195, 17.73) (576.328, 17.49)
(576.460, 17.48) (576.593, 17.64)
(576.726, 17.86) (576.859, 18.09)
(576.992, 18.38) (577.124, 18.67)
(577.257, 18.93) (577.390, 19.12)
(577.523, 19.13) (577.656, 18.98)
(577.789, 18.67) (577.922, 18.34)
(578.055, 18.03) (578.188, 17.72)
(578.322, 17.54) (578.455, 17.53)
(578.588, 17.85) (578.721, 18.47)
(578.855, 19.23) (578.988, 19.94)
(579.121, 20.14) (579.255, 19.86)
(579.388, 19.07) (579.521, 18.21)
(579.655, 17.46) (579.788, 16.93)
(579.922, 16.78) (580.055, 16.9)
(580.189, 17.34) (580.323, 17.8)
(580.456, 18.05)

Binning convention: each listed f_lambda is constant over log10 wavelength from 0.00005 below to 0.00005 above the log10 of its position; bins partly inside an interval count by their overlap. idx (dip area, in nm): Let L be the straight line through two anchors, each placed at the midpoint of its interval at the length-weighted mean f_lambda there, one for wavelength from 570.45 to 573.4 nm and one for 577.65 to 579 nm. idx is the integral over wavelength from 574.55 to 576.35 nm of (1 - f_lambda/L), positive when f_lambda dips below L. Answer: -0.04 nm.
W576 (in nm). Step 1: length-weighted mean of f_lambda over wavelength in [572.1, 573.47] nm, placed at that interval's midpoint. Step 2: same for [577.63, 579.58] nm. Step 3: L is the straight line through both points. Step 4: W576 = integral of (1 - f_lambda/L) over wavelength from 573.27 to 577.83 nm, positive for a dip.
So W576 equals -0.11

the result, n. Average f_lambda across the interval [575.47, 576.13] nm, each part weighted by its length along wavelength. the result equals 19.3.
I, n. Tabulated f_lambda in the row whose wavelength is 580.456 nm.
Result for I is 18.05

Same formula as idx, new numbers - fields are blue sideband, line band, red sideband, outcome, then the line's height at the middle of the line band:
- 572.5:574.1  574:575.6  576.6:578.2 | -0.11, 18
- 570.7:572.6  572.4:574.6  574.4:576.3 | 0.09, 18.9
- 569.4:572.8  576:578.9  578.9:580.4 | 0.01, 18.3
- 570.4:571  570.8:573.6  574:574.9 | 0.02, 18.5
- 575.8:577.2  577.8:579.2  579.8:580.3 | -0.08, 17.5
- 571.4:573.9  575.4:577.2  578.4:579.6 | 0.01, 18.6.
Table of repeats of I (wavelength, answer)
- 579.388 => 19.07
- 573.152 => 17.32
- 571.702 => 19.64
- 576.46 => 17.48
